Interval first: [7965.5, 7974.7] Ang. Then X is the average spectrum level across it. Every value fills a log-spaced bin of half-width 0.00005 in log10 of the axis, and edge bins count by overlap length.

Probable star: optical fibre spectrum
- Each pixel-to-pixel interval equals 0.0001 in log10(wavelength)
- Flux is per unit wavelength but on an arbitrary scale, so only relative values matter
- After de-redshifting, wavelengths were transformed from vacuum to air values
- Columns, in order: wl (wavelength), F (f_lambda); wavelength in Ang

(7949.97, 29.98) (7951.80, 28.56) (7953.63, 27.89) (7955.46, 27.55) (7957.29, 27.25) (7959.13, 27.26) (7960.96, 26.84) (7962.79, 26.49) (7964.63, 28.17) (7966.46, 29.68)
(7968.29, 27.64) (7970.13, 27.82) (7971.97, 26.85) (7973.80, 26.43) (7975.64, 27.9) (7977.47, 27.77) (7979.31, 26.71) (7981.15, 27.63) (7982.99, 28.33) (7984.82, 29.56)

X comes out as 27.7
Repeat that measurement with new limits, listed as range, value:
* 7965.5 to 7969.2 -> 28.7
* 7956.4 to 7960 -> 27.2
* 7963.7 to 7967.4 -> 28.9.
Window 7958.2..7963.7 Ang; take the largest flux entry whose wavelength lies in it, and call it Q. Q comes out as 27.26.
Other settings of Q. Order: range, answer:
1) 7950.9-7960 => 28.56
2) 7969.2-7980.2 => 27.9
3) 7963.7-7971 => 29.68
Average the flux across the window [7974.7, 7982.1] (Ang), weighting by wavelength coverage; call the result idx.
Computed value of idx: 27.5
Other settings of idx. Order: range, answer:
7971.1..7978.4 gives 27.3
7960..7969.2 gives 27.8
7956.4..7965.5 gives 27.2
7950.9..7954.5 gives 28.2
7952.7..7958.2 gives 27.6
